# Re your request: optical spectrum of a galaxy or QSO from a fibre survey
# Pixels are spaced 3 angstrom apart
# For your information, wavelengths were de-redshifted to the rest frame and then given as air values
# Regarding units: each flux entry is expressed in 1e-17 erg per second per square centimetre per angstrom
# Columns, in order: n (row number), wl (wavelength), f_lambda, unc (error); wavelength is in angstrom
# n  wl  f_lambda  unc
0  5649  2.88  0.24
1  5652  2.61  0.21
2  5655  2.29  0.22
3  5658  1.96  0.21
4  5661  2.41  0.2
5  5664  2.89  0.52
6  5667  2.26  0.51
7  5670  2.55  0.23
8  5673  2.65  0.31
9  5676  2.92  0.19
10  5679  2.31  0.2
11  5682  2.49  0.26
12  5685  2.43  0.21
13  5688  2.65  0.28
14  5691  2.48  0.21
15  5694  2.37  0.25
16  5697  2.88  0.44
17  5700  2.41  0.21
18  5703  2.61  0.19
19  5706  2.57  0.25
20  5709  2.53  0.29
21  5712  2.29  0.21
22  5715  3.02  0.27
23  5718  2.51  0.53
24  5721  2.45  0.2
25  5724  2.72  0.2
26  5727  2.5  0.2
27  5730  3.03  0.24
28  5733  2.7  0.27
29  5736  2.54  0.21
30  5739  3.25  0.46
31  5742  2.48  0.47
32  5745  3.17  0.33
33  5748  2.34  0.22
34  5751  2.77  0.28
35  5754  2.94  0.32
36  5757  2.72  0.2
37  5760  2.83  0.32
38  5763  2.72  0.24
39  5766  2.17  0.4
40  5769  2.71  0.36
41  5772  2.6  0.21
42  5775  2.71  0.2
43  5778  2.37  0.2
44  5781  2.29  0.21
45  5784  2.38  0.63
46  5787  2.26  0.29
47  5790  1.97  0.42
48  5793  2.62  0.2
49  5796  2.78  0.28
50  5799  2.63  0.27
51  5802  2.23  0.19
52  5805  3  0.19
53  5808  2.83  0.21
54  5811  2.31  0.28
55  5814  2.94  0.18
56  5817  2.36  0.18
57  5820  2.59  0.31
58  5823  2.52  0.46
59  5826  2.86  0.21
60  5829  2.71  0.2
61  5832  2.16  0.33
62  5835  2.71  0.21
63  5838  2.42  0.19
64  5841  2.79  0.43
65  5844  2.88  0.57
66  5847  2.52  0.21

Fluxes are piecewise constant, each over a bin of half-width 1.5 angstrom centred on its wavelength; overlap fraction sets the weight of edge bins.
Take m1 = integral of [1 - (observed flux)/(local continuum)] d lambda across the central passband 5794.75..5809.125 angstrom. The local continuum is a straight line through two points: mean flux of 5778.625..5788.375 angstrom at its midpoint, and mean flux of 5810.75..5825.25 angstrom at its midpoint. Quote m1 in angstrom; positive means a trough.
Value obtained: -1.4 angstrom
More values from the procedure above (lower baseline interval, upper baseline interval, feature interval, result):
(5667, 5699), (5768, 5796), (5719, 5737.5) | -1.1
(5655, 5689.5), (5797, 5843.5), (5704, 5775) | -3.6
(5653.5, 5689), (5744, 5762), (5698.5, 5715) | 0.5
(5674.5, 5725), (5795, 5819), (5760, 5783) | 0.7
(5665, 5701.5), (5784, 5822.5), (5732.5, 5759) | -2.4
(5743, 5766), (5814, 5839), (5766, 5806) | 2.7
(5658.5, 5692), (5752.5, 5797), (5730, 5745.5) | -1.8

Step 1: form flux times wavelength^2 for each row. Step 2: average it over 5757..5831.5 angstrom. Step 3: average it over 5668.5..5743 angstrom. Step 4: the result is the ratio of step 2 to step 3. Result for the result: 1.01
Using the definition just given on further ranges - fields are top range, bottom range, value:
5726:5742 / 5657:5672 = 1.17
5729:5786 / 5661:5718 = 1.06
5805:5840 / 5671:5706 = 1.06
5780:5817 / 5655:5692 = 1.06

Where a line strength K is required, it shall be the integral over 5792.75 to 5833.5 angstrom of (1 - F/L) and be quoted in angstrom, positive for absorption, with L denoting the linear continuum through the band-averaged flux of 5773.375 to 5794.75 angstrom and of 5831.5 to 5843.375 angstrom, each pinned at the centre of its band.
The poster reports -2.1 angstrom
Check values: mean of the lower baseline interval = 2.38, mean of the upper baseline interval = 2.58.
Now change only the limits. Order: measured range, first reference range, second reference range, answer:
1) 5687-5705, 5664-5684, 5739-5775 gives 0.2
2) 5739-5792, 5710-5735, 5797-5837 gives 1.1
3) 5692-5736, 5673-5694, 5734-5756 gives 0.8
